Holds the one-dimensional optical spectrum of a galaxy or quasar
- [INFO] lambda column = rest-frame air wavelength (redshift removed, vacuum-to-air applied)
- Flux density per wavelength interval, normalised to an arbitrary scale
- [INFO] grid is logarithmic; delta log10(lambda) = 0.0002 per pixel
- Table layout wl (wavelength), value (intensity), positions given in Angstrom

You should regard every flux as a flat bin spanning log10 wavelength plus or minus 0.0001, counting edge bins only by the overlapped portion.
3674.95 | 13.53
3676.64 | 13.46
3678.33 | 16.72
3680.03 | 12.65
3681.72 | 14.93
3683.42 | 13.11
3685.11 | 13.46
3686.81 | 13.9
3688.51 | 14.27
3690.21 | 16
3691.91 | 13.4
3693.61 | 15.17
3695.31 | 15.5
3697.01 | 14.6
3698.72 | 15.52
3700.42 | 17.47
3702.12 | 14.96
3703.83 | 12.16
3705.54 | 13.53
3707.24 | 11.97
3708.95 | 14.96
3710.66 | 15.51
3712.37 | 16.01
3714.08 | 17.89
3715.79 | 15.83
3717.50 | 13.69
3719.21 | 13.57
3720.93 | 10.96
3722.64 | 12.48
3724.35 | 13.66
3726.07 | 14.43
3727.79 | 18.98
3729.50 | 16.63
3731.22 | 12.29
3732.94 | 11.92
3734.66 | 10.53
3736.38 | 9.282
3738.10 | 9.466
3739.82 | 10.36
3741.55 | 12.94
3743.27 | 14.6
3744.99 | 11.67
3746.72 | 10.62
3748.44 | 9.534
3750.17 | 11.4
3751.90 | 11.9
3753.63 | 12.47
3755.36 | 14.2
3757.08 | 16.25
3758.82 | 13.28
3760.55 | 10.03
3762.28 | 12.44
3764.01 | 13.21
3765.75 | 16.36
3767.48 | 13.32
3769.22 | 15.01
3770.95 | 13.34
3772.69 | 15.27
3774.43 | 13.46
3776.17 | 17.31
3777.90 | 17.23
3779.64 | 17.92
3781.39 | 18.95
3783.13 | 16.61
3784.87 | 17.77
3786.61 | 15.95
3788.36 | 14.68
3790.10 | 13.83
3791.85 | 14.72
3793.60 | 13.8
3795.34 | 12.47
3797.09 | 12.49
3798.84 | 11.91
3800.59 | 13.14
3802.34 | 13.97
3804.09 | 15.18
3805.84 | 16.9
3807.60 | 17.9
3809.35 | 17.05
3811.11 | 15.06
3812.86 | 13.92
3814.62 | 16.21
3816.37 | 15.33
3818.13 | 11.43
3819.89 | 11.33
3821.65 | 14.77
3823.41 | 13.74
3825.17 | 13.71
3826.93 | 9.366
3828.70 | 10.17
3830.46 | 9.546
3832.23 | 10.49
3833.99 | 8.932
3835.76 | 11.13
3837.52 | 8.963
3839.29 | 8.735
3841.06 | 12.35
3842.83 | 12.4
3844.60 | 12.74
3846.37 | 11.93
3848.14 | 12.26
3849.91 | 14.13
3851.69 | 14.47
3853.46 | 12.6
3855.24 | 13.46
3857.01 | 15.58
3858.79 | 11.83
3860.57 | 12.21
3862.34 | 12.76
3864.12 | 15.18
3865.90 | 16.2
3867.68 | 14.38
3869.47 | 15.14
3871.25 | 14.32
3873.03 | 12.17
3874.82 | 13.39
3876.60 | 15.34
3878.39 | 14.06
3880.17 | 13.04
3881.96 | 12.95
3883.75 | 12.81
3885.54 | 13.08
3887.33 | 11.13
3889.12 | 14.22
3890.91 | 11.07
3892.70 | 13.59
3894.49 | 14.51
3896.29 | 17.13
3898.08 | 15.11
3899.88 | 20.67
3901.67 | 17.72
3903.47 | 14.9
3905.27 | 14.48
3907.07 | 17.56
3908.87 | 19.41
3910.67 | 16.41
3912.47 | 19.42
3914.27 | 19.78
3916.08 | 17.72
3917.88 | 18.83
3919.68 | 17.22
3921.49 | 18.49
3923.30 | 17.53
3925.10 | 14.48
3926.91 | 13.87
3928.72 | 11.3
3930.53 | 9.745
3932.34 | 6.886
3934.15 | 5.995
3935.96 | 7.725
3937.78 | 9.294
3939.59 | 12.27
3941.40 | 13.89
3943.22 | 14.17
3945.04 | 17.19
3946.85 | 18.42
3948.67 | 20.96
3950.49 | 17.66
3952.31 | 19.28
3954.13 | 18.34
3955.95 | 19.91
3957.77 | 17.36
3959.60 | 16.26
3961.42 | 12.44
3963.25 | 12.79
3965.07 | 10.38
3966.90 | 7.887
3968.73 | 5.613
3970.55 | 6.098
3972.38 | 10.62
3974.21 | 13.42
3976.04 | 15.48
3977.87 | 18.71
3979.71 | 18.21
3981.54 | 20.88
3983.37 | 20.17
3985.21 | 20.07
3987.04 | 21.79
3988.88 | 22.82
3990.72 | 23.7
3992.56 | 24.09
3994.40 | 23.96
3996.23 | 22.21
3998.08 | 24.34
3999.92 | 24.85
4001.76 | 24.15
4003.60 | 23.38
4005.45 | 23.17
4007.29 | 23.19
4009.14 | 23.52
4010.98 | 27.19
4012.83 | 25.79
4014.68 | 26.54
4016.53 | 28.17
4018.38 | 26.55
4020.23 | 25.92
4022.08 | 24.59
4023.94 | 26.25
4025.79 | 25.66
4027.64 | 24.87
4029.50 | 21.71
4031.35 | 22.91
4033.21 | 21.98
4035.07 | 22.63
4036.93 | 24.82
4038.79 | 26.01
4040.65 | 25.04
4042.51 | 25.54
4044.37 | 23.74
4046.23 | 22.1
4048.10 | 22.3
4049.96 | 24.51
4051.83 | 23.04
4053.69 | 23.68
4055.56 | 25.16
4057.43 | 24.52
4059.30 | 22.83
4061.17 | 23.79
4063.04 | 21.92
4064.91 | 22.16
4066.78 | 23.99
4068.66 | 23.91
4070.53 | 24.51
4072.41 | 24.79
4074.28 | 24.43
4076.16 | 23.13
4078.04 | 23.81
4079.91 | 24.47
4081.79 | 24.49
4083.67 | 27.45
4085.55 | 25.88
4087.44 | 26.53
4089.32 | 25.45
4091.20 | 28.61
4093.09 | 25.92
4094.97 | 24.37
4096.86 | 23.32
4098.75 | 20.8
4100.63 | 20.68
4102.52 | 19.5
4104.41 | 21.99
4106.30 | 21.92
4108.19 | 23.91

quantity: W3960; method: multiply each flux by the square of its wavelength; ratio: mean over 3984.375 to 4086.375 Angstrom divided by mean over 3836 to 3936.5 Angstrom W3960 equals 1.9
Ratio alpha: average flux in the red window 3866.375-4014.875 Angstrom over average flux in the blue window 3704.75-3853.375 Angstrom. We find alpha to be 1.2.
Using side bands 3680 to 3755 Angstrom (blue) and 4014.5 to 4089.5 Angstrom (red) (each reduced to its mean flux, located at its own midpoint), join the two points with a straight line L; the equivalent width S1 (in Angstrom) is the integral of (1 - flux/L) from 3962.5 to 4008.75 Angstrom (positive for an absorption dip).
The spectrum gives 7.8 Angstrom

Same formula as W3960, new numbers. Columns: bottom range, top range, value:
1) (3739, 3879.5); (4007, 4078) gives 2.02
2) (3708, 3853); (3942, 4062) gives 1.75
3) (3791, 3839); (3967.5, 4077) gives 1.93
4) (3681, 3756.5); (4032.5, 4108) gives 2.11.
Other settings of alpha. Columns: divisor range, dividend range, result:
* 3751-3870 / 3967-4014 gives 1.47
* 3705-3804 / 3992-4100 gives 1.76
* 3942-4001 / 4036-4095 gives 1.40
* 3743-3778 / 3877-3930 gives 1.16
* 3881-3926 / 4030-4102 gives 1.50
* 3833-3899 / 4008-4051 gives 1.88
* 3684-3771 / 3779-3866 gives 1.00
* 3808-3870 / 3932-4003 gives 1.29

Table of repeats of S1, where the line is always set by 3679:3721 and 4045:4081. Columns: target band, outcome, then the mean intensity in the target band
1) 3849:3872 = 5.6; 14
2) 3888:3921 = 5.1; 16.6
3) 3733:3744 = 3.0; 11.2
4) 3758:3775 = 2.7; 13.6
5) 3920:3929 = 2.1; 15.5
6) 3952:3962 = 1.7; 17.3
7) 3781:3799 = 2.1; 14.8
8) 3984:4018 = -3.0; 24.1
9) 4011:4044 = -3.3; 25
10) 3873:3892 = 6.0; 13.1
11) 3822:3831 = 3.1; 11.6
